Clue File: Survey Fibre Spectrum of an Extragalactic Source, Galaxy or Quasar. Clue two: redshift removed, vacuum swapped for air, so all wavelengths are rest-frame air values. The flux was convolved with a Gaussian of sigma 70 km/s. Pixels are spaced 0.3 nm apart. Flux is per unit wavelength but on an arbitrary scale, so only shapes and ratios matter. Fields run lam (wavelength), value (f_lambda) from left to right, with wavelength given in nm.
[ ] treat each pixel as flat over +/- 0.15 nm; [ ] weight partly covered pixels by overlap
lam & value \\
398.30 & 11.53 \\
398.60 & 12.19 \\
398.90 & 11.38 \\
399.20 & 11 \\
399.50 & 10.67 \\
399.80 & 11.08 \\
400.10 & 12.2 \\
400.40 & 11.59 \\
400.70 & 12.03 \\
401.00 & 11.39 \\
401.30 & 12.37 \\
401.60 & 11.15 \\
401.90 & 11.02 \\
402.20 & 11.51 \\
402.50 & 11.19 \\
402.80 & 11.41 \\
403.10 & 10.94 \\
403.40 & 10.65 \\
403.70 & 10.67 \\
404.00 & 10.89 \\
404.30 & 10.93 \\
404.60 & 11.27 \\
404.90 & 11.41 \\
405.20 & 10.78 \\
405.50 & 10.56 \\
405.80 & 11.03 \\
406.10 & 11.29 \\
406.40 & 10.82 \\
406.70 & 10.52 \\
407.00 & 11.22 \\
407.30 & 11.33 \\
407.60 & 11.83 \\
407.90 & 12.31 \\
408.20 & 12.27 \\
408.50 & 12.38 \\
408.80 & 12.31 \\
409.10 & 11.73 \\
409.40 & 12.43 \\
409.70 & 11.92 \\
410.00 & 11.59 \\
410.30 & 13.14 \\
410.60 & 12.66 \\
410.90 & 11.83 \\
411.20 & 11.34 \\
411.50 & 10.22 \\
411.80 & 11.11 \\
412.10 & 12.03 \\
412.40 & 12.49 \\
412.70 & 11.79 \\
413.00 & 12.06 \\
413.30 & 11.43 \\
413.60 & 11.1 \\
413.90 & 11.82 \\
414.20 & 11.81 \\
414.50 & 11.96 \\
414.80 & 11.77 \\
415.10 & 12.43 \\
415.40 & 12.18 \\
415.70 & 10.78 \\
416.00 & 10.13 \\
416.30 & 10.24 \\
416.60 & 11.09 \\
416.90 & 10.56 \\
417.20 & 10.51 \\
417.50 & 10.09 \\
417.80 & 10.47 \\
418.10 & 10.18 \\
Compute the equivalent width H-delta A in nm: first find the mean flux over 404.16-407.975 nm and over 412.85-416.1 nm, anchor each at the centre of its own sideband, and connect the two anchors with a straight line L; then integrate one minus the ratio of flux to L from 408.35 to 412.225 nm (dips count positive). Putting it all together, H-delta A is -0.18 nm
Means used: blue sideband 11.2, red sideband 11.6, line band 11.9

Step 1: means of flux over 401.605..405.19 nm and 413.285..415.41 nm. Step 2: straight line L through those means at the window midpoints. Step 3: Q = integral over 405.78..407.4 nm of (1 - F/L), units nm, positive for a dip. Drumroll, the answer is 0.04 nm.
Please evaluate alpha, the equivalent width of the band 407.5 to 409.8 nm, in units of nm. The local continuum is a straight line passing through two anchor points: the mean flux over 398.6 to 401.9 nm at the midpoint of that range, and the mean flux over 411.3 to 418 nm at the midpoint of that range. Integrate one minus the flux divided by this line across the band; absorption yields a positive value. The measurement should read -0.161 nm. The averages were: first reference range 11.5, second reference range 11.3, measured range 12.2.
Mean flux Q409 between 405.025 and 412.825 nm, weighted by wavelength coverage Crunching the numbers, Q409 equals 11.6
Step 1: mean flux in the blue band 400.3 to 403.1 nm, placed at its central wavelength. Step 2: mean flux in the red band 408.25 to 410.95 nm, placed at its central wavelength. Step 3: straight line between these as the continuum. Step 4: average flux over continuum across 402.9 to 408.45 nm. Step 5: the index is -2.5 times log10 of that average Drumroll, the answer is 0.065 mag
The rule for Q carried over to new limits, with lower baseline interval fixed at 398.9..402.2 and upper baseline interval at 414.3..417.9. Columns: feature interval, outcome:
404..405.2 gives 0.02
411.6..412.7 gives -0.06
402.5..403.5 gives 0.03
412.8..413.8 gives -0.04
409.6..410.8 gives -0.12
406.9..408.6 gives -0.10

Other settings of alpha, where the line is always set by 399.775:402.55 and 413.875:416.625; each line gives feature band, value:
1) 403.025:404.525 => 0.09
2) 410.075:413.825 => -0.10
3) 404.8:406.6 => 0.09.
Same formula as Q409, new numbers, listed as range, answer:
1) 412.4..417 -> 11.5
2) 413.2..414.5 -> 11.6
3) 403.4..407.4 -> 11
